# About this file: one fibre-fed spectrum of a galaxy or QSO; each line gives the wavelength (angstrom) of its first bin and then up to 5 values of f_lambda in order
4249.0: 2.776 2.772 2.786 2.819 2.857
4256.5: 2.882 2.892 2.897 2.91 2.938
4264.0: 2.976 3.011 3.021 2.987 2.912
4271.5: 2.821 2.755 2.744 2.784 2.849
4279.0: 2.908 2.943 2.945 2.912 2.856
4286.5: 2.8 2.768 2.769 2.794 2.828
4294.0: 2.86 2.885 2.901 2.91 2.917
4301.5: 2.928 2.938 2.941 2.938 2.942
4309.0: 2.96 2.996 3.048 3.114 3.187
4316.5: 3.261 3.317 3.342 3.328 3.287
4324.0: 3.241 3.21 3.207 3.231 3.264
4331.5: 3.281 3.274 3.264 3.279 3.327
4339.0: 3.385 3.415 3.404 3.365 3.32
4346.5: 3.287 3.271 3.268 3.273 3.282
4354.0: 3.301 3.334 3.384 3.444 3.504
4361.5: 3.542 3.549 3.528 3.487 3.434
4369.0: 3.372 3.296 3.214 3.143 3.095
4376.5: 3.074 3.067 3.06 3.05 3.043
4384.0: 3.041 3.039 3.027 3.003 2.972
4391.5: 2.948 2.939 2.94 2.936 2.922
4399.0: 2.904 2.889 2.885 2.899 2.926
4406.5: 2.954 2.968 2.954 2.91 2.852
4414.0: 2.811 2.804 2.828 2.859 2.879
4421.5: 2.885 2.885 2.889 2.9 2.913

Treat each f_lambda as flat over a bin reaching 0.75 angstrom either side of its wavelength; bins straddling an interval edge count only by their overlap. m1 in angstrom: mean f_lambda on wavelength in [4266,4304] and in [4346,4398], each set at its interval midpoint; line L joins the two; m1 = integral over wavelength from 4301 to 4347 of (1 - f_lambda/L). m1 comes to -2.8 angstrom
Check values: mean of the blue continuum 2.87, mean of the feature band 3.2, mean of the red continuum 3.2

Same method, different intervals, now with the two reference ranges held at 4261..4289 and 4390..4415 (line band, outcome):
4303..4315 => -0.4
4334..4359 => -3.7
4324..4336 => -1.5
